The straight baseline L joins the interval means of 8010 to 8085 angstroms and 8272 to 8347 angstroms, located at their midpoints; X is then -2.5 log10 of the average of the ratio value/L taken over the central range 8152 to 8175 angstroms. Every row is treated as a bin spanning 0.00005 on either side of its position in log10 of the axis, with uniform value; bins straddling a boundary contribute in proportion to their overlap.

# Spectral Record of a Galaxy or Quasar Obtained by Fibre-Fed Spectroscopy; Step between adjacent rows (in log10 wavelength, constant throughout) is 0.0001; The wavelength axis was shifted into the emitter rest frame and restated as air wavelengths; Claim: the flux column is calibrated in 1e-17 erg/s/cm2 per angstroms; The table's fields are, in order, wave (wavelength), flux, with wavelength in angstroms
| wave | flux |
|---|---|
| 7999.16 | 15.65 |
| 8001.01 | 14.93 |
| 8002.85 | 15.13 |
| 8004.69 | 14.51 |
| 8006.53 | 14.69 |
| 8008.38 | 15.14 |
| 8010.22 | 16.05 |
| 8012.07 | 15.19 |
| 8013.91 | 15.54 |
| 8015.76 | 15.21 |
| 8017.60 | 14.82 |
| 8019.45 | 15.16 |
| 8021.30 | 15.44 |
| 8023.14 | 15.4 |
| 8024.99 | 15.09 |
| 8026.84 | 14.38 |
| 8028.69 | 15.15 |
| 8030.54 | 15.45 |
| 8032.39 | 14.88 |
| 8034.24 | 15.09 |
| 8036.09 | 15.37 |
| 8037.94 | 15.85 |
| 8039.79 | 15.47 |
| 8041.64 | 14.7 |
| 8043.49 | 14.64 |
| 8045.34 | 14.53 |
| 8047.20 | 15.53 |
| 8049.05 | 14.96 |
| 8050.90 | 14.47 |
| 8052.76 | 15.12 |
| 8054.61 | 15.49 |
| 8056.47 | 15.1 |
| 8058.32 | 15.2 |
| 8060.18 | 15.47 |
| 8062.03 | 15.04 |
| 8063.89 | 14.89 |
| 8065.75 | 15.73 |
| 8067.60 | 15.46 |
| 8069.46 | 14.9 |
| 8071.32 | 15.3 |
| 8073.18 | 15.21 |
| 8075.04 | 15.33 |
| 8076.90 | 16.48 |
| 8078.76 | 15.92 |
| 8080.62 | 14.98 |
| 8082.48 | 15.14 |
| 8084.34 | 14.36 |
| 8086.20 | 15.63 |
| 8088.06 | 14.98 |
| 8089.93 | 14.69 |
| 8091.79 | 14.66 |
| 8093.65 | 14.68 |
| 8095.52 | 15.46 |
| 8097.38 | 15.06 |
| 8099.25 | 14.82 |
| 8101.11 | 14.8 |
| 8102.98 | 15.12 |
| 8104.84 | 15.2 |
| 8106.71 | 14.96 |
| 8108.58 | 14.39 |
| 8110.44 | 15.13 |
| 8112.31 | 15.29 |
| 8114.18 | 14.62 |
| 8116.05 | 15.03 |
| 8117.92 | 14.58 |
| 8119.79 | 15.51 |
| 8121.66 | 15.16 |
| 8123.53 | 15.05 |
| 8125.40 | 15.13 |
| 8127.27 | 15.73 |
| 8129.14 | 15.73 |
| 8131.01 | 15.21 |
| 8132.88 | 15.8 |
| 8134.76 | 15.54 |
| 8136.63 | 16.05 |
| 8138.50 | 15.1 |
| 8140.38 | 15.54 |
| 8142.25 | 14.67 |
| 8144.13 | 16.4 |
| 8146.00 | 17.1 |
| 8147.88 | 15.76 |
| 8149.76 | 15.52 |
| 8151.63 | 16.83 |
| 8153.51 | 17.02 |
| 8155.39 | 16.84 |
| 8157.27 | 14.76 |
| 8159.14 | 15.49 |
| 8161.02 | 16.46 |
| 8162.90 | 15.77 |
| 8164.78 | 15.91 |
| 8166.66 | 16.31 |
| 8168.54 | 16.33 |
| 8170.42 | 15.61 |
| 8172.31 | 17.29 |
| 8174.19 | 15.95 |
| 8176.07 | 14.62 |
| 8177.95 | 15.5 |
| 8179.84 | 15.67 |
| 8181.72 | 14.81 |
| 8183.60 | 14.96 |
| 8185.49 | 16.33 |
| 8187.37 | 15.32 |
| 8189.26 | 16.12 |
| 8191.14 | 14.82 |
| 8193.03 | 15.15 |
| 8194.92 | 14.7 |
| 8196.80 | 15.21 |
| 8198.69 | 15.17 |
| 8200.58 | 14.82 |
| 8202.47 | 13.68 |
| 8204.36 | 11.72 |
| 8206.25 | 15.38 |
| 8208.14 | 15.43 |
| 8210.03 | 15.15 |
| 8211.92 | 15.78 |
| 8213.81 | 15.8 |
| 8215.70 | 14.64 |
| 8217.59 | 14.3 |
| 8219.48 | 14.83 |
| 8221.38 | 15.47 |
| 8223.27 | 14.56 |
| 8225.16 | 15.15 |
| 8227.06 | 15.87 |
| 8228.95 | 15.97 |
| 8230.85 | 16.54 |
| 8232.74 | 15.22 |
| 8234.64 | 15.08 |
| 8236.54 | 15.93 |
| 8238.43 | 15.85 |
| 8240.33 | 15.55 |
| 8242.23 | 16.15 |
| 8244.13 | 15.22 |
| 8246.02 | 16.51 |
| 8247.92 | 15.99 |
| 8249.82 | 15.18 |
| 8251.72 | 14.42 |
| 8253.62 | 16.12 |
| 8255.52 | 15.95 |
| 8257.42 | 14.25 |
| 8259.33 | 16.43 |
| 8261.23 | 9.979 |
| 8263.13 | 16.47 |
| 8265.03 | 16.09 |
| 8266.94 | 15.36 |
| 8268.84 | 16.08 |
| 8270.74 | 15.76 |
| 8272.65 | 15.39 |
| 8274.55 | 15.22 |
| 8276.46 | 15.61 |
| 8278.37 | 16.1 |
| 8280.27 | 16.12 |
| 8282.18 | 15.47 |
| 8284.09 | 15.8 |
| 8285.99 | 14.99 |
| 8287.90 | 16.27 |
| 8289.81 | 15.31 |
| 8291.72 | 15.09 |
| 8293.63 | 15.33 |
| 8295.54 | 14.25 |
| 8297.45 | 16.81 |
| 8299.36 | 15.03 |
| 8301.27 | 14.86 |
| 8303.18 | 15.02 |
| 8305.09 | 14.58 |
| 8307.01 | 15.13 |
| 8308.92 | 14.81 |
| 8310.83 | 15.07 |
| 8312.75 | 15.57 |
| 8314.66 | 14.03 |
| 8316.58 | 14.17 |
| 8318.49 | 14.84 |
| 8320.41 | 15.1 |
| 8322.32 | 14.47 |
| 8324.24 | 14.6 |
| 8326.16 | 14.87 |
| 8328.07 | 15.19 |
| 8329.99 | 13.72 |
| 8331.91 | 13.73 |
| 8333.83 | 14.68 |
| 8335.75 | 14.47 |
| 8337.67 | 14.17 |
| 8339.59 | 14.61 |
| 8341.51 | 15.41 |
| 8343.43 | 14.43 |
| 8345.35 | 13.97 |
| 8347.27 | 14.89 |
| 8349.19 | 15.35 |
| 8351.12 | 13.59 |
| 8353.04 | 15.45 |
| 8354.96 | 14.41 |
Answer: -0.07 mag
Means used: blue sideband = 15.2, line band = 16.2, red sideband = 15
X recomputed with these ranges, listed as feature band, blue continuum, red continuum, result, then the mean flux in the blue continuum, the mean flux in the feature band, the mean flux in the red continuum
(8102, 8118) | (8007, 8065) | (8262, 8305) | 0.02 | 15.2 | 14.9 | 15.5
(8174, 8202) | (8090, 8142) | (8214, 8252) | 0.01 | 15.1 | 15.2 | 15.4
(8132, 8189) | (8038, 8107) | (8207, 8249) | -0.04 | 15.1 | 15.8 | 15.5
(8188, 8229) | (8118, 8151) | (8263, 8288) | 0.05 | 15.6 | 15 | 15.7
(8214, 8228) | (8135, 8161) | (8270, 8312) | 0.04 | 15.9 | 15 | 15.4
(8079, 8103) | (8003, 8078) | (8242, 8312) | 0.02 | 15.2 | 15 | 15.3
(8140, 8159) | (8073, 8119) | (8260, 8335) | -0.07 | 15.1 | 16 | 15.1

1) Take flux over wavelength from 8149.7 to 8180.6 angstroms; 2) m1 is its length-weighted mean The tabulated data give 16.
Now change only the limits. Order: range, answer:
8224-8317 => 15.4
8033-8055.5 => 15.1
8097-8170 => 15.5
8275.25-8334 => 15.1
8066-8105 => 15.2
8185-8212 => 14.9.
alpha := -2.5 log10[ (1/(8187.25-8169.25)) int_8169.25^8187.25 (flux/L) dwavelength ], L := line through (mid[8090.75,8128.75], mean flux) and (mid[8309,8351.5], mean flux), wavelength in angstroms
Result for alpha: -0.05 mag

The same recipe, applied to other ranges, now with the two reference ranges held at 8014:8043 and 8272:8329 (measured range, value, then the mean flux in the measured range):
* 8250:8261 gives 0.01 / 15.1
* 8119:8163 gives -0.04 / 15.8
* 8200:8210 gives 0.07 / 14.3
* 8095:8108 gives 0.01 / 15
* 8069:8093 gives 0.00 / 15.2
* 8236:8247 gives -0.05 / 15.9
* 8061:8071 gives 0.00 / 15.2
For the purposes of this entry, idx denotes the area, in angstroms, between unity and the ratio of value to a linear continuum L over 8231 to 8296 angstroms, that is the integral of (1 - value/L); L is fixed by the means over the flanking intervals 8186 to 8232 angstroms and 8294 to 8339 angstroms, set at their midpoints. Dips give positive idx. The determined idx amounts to -2.3 angstroms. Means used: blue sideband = 15.1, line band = 15.5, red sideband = 14.8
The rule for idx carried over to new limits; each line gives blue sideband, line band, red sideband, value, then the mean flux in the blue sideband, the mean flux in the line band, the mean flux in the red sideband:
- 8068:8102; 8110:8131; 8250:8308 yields 0.0 angstroms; 15.1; 15.2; 15.3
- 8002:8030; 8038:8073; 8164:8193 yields 0.3 angstroms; 15.1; 15.1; 15.7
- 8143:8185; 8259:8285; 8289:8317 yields -0.3 angstroms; 15.9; 15.4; 15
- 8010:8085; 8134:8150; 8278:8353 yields -0.7 angstroms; 15.2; 15.8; 14.9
